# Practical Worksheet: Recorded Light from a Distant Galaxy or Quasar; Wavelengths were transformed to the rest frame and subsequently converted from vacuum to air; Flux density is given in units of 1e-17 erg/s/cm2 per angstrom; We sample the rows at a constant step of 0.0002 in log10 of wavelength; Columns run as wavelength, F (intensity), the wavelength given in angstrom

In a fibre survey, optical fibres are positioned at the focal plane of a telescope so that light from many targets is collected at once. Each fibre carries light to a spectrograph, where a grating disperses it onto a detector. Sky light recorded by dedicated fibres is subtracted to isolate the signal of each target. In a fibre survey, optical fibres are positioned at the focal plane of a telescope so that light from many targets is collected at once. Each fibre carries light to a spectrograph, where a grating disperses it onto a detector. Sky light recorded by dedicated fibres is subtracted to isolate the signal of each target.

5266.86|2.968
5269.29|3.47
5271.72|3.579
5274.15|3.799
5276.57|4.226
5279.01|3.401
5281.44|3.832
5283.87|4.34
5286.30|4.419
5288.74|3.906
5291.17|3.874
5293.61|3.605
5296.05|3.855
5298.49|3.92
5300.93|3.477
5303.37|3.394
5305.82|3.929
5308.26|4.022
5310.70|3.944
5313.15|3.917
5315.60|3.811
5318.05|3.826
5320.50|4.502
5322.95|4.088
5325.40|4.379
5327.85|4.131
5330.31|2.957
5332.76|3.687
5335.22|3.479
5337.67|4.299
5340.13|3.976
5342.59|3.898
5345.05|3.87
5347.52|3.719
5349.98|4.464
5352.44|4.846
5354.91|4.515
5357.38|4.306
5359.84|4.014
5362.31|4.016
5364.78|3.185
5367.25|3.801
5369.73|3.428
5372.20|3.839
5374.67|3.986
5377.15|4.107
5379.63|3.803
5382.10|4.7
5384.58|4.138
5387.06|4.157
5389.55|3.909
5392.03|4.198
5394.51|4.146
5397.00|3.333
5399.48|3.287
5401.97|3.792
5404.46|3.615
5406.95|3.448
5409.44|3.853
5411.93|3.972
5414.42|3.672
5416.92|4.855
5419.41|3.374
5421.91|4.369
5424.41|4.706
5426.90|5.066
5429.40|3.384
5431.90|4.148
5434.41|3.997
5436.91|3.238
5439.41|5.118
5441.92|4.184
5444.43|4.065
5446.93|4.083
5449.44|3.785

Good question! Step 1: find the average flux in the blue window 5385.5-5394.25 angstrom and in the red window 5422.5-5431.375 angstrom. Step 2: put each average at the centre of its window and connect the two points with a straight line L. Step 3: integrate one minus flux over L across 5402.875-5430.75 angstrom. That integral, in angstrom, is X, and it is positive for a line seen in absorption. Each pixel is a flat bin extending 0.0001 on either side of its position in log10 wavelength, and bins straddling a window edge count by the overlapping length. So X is 1.7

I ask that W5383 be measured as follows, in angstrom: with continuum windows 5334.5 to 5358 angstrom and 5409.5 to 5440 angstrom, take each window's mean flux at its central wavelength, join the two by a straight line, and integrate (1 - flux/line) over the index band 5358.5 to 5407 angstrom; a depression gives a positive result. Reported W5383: 3.3 angstrom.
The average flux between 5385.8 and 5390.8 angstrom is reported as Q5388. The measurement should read 4.03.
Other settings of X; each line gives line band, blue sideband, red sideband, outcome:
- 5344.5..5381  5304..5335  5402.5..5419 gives -1.0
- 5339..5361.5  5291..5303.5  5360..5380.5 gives -2.5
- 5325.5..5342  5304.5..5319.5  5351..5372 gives 0.6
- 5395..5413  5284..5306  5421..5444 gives 2.3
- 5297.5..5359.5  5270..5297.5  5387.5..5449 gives -0.8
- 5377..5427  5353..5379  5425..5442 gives 0.9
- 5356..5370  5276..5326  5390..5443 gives 0.5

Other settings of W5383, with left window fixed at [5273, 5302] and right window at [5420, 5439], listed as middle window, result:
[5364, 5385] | 0.81 angstrom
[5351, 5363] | -1.02 angstrom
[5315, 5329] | -0.65 angstrom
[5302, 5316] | 0.34 angstrom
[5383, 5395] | -0.15 angstrom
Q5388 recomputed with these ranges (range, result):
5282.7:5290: 4.22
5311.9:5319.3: 3.85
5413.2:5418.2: 4.26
